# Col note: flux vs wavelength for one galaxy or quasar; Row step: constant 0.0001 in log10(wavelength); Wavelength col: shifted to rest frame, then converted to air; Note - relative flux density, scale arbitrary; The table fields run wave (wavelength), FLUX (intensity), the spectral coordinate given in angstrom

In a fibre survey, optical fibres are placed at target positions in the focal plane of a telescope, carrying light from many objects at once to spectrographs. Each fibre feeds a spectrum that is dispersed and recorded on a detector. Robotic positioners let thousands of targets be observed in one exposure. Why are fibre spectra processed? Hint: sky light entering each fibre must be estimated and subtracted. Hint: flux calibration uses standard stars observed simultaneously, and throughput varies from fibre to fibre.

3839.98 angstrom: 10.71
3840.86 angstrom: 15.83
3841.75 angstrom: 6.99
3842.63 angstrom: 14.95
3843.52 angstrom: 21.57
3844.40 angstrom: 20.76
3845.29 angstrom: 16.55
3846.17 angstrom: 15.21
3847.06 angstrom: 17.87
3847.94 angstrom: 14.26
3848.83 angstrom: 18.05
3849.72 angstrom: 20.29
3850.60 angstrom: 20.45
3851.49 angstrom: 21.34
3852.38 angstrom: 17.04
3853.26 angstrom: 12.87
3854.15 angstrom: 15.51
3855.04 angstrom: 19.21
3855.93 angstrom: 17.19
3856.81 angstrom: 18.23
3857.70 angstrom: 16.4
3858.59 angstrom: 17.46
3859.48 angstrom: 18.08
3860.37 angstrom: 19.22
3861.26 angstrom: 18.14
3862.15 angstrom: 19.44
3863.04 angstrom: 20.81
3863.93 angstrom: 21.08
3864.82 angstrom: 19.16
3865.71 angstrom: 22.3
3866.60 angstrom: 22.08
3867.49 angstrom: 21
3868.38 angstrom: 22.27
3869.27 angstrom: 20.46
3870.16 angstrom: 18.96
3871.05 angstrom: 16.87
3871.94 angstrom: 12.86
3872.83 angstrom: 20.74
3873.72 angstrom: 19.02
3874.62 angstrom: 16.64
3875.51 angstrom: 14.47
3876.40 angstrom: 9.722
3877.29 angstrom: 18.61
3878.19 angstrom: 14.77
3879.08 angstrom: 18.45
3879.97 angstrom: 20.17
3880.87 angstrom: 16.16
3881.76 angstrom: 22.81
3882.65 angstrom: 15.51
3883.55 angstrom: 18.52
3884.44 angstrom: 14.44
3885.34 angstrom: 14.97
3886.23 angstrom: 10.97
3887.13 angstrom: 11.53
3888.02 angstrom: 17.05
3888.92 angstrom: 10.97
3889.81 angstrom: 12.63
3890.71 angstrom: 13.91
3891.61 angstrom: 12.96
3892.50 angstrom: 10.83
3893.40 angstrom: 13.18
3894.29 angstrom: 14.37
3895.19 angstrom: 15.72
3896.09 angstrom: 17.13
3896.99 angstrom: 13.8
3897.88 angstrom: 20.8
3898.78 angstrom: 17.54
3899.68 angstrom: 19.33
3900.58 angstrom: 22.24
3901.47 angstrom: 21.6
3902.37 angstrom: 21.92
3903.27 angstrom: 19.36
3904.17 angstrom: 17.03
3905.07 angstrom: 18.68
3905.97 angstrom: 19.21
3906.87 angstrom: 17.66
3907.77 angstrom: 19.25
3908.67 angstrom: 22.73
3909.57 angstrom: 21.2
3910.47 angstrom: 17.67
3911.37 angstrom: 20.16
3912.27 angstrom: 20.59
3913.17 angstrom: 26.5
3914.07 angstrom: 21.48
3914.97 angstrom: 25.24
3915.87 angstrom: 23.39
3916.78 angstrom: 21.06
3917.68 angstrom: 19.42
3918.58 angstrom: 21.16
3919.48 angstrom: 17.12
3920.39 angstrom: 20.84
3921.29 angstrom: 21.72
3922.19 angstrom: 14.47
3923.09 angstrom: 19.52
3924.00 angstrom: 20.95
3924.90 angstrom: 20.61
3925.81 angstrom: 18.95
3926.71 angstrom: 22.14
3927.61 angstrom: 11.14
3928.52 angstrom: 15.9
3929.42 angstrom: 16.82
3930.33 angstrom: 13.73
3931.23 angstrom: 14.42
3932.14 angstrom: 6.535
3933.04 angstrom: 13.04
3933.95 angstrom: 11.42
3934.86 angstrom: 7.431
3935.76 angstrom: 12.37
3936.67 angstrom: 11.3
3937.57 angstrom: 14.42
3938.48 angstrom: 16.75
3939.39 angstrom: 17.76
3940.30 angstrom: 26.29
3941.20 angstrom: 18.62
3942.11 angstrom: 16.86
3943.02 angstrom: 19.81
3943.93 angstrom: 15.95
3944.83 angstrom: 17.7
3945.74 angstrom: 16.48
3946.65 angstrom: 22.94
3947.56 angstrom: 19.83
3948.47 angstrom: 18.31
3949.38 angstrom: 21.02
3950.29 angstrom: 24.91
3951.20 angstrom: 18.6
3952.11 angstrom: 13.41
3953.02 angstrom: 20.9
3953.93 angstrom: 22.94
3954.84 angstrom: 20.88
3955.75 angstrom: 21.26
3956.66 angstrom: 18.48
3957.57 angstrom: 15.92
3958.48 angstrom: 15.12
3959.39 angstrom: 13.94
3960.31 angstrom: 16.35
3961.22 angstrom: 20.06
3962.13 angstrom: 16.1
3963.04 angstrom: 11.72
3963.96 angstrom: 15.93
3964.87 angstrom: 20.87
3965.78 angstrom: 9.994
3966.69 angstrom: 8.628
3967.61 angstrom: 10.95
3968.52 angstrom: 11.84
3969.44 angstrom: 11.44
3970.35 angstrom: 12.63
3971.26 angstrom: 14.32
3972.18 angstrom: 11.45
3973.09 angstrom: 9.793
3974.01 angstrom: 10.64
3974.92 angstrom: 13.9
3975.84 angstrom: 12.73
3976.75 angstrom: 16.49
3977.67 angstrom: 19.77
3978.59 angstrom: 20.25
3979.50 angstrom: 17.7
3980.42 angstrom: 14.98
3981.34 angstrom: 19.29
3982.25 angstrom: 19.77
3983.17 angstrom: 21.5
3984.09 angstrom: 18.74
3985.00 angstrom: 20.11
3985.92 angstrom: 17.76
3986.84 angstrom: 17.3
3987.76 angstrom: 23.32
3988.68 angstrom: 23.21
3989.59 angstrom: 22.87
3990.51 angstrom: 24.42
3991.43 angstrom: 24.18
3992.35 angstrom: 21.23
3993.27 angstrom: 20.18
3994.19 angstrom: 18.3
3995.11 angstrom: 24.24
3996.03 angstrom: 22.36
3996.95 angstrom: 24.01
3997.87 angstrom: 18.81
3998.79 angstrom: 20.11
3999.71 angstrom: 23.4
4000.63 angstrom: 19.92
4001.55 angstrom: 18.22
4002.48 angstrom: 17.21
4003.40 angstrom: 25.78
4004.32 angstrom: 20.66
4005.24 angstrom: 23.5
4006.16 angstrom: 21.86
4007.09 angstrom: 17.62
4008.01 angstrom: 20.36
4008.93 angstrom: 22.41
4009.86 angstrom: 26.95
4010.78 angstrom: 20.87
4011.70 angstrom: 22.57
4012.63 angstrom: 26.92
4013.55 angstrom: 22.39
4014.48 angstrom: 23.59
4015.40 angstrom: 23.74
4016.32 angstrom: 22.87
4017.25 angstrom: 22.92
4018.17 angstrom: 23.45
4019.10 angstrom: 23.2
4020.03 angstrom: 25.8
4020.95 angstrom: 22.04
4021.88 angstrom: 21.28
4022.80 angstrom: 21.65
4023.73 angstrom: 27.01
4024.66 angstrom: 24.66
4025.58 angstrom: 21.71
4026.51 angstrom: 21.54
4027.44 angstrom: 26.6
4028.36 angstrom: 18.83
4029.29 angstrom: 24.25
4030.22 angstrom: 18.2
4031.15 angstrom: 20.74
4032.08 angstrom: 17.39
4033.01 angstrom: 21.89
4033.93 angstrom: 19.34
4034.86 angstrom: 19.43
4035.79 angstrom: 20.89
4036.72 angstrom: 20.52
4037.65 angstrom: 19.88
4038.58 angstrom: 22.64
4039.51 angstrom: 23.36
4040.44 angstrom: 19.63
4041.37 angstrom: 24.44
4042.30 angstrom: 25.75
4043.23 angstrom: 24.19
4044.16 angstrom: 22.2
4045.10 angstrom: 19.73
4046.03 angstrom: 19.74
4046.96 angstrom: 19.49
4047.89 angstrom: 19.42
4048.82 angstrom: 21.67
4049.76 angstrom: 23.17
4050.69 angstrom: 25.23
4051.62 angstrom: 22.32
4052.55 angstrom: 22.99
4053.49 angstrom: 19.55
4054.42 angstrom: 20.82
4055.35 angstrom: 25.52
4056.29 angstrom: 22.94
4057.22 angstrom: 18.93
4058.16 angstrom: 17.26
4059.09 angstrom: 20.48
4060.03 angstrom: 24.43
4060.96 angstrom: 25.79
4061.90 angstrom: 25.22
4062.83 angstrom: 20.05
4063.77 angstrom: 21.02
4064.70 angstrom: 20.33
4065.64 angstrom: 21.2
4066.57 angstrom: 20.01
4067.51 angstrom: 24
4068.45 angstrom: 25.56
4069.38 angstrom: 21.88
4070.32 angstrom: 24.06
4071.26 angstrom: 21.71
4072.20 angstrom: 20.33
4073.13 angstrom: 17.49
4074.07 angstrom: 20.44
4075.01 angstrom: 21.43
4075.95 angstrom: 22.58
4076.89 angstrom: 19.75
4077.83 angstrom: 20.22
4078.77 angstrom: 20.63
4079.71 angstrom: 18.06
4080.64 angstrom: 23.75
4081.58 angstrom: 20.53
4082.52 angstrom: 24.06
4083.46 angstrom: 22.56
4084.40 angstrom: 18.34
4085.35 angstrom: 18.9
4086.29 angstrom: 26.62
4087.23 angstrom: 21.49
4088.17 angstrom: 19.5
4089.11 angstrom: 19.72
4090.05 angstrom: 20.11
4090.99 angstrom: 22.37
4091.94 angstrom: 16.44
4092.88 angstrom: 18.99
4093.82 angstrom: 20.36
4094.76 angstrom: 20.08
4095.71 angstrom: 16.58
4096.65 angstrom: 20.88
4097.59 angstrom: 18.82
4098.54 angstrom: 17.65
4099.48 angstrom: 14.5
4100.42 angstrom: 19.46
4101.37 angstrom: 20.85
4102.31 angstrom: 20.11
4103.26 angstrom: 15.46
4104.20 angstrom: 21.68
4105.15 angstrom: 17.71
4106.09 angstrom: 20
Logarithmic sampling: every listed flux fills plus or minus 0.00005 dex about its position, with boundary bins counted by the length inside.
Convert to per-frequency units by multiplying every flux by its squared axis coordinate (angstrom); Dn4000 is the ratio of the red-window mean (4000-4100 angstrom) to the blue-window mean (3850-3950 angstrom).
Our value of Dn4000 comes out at 1.31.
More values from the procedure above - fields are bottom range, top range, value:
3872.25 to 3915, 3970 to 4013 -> 1.19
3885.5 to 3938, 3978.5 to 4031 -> 1.33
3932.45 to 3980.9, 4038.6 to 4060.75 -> 1.43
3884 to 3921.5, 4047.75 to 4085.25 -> 1.30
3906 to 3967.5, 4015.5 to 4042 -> 1.30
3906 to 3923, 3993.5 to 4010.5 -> 1.09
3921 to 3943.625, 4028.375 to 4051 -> 1.40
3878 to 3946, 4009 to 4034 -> 1.38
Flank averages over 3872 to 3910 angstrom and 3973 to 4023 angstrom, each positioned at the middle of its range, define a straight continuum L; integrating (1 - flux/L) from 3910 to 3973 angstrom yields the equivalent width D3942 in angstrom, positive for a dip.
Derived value 4.9 angstrom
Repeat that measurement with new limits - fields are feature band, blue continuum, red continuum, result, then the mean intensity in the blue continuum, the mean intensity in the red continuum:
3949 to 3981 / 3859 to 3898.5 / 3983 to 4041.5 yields 6.6 angstrom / 16.9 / 21.8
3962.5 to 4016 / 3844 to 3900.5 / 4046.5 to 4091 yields 2.5 angstrom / 17.2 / 21.5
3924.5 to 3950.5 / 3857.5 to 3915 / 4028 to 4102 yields 3.1 angstrom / 17.9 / 21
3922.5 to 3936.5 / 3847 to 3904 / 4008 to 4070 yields 3.0 angstrom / 17.4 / 22.2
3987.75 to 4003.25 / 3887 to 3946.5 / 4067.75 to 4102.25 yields -2.2 angstrom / 17.5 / 20.5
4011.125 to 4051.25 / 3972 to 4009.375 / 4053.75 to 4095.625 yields -3.7 angstrom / 19.6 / 21.2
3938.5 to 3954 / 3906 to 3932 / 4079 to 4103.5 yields 0.0 angstrom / 19.3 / 19.9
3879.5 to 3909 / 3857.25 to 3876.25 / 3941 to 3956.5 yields 3.4 angstrom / 18.8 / 19.4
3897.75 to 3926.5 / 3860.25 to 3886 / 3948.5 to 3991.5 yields -4.1 angstrom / 18.2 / 17.2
